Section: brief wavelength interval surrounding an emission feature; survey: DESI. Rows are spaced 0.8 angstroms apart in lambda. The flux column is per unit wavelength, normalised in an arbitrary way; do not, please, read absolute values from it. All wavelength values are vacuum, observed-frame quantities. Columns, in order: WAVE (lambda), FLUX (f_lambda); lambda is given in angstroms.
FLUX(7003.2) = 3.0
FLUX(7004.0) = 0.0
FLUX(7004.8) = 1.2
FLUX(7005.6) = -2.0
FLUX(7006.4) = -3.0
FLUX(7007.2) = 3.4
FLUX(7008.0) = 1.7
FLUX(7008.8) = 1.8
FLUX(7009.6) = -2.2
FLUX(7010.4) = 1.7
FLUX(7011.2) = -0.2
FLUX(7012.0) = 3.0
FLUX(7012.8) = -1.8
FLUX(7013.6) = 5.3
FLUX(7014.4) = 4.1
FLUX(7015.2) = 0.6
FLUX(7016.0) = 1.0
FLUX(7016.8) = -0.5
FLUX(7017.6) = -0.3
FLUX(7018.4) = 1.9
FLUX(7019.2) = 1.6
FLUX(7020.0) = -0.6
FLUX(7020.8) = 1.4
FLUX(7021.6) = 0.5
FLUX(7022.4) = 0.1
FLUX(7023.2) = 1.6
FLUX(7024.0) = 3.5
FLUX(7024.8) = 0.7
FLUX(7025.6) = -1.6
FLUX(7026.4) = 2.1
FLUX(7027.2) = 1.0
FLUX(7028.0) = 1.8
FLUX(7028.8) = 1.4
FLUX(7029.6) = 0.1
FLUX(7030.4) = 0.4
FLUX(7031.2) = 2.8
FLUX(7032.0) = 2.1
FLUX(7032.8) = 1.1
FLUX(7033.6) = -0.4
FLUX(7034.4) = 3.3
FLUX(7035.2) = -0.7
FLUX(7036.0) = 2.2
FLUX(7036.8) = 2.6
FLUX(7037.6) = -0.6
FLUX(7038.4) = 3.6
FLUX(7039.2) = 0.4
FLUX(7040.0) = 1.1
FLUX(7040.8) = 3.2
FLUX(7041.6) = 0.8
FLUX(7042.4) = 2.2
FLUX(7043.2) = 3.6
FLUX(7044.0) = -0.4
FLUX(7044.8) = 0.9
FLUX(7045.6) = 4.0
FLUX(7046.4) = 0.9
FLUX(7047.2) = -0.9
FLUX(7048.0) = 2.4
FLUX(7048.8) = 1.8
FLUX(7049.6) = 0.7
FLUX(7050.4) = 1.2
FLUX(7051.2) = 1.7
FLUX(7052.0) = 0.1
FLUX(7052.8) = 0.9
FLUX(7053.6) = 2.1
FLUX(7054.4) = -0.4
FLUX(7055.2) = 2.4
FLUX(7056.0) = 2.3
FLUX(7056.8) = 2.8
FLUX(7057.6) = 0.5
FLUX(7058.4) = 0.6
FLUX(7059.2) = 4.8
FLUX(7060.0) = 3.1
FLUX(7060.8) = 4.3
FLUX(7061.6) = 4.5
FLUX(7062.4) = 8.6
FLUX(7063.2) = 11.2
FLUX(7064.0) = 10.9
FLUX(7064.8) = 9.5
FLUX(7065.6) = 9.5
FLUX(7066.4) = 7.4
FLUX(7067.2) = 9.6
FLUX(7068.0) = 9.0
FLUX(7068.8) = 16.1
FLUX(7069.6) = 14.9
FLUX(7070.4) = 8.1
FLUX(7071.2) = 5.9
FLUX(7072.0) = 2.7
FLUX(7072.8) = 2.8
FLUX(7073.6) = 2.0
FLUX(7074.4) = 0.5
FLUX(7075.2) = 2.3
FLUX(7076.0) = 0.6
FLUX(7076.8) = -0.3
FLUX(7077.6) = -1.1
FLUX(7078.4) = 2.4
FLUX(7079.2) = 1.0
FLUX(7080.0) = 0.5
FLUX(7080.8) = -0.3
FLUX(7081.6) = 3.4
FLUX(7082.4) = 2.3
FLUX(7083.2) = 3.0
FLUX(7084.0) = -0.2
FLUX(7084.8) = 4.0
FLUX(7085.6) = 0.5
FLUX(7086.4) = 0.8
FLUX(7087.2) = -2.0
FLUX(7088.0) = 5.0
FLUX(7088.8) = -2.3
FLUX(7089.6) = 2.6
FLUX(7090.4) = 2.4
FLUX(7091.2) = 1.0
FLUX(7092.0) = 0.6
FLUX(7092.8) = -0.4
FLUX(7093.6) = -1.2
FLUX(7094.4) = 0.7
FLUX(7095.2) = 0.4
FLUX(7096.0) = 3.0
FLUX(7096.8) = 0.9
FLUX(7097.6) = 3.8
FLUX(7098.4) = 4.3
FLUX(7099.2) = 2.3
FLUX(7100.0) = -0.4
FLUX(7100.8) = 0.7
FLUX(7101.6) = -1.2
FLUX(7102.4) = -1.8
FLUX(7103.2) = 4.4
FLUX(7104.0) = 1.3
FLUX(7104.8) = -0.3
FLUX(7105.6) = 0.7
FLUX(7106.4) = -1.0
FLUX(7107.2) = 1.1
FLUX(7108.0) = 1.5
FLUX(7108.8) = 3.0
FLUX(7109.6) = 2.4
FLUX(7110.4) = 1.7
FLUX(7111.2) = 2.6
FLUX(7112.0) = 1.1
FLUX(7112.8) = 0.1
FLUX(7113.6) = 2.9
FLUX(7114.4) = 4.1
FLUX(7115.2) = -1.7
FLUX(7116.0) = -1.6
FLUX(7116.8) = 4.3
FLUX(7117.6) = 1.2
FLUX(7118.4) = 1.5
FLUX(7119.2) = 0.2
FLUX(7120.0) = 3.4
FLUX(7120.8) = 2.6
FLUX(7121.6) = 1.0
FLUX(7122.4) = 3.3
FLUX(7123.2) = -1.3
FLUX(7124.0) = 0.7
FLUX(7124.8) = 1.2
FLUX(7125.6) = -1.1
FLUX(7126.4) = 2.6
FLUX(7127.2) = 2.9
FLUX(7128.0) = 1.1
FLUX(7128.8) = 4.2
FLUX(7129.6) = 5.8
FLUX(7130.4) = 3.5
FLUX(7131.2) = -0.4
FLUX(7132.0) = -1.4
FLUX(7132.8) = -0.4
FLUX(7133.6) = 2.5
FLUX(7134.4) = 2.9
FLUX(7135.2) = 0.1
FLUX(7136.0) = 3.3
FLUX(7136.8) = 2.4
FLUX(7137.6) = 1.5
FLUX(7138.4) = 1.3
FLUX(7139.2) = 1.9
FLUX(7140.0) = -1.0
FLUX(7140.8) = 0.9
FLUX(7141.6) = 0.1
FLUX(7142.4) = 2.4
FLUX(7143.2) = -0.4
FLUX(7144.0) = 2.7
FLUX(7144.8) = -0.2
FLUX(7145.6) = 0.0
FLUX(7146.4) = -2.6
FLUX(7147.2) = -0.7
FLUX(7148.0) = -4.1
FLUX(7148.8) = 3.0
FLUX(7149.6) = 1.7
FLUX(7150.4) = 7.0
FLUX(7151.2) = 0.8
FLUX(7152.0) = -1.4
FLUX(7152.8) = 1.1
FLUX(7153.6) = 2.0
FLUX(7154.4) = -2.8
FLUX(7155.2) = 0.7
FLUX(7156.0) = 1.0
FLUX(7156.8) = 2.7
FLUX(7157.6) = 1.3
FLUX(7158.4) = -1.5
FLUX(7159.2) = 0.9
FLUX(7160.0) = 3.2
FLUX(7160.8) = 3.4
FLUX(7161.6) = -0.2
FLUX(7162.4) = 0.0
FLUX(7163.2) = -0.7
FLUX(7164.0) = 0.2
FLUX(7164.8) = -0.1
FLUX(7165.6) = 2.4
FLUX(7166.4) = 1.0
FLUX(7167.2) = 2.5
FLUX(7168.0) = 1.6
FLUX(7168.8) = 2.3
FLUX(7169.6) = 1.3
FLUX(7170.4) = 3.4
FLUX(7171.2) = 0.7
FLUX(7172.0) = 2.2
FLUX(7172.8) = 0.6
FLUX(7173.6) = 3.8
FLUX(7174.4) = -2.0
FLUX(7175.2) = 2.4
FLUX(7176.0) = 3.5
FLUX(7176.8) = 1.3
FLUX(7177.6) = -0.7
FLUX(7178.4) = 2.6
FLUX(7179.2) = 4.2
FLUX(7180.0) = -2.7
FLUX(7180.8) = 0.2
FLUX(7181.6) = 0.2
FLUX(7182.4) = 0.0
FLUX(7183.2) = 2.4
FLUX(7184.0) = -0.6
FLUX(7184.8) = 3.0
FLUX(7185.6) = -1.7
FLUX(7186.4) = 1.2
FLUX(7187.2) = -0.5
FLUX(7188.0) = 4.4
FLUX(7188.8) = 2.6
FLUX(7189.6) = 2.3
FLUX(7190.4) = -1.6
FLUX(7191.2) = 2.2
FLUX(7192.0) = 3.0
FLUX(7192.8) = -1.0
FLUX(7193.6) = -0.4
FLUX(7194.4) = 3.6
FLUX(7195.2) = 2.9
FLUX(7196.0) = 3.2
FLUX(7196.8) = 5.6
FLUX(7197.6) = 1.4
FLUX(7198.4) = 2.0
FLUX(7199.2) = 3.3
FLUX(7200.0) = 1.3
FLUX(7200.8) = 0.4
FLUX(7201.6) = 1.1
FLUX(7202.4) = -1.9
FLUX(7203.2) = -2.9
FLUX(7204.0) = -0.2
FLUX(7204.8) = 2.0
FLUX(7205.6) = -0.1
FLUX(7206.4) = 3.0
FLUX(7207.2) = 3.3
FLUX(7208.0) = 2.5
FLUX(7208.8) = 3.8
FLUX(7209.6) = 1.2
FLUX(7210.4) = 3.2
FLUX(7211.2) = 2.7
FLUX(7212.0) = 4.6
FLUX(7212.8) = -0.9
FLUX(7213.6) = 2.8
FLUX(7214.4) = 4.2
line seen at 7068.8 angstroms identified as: [O II]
